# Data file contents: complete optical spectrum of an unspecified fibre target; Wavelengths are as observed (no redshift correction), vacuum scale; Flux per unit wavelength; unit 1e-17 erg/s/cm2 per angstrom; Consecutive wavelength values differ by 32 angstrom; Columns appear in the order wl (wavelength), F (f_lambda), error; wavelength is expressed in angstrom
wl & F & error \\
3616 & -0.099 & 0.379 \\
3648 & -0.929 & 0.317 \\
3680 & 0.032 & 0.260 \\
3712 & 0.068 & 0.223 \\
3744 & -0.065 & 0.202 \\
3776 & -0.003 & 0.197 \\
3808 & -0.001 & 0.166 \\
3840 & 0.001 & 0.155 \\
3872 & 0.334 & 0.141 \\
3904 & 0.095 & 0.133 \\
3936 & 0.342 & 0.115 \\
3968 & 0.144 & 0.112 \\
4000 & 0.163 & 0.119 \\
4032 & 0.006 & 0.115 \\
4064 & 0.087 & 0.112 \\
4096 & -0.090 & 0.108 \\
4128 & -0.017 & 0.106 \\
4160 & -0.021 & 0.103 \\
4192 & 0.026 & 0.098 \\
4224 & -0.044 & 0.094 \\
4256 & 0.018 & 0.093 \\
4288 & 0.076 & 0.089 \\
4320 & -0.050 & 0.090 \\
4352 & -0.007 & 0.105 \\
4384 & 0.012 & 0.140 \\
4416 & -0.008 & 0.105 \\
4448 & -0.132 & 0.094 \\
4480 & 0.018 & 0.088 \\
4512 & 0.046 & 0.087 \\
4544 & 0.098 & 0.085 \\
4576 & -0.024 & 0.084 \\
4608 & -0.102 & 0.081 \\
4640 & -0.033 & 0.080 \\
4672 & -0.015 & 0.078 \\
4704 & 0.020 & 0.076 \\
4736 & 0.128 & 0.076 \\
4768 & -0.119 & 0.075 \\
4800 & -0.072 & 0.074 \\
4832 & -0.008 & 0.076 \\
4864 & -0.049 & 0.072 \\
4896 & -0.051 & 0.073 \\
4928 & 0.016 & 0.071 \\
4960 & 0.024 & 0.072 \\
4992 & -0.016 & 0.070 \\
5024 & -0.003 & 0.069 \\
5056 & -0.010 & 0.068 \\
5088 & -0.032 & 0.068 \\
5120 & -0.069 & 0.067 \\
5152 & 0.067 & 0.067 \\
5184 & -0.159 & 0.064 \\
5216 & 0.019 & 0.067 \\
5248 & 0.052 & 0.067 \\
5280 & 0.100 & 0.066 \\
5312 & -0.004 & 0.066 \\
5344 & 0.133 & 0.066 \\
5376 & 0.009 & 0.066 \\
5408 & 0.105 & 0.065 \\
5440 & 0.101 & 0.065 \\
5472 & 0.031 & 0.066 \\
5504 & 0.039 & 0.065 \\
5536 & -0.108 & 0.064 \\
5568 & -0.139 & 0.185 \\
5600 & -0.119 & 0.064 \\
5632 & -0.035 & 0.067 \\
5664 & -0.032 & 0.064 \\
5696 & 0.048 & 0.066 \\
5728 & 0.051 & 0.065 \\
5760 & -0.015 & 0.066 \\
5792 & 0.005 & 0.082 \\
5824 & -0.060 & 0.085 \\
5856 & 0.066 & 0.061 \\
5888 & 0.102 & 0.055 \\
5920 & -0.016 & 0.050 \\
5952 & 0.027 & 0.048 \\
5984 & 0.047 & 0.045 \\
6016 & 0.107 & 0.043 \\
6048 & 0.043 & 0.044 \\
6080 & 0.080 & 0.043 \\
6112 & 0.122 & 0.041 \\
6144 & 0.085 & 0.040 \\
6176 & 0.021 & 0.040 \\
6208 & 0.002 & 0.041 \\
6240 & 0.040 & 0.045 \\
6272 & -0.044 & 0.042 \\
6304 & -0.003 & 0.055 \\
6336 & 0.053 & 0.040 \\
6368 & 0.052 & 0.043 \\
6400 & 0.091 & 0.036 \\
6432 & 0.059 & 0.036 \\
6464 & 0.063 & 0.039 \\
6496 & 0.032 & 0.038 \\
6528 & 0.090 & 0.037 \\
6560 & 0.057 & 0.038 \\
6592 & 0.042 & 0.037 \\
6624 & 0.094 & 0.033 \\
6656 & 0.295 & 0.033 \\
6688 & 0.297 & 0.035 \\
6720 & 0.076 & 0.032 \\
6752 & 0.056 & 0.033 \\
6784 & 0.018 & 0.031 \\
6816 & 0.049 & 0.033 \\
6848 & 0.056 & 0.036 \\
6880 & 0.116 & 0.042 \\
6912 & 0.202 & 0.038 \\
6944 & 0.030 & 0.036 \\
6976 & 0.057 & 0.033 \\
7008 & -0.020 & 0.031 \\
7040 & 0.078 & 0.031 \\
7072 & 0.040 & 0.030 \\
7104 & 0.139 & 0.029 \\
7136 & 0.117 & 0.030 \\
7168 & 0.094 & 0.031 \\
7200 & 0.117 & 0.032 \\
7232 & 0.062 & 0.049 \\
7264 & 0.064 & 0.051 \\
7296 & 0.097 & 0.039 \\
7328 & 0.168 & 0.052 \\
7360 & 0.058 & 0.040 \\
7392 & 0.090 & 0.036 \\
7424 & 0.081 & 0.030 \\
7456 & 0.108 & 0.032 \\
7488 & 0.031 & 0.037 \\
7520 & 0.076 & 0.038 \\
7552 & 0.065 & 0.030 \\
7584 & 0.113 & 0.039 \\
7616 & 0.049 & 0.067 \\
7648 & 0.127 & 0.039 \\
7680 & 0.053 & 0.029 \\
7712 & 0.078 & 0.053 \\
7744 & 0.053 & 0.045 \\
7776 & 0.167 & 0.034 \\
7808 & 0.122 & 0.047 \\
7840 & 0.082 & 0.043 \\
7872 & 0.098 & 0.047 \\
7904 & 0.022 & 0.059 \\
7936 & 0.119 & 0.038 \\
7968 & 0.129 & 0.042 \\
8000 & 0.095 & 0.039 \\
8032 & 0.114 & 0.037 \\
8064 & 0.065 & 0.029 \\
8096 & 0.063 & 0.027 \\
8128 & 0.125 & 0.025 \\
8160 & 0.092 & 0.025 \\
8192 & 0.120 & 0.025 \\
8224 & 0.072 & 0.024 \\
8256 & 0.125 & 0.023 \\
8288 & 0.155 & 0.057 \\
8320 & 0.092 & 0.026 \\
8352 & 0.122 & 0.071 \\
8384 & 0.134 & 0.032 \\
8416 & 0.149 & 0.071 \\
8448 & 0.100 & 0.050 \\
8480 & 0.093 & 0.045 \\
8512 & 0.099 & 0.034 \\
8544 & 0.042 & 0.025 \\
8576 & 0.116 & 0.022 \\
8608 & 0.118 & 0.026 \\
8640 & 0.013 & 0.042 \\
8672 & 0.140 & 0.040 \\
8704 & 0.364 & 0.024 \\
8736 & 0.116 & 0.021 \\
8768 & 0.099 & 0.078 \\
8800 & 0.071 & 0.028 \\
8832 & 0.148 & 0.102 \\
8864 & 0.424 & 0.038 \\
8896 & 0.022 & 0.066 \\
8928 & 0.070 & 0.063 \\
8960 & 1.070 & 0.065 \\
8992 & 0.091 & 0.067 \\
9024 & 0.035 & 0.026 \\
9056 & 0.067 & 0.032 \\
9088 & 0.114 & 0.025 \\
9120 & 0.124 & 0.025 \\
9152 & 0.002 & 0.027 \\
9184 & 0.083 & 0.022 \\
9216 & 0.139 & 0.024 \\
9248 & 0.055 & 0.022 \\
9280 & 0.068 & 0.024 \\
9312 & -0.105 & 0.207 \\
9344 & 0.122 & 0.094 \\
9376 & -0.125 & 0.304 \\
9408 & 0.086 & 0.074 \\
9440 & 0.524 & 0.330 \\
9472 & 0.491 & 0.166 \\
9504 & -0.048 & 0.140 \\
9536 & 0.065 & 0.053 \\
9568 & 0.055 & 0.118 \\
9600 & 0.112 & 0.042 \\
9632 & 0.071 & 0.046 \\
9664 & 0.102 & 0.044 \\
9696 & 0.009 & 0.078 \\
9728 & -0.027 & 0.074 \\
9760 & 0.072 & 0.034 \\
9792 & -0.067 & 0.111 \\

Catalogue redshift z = 0.789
